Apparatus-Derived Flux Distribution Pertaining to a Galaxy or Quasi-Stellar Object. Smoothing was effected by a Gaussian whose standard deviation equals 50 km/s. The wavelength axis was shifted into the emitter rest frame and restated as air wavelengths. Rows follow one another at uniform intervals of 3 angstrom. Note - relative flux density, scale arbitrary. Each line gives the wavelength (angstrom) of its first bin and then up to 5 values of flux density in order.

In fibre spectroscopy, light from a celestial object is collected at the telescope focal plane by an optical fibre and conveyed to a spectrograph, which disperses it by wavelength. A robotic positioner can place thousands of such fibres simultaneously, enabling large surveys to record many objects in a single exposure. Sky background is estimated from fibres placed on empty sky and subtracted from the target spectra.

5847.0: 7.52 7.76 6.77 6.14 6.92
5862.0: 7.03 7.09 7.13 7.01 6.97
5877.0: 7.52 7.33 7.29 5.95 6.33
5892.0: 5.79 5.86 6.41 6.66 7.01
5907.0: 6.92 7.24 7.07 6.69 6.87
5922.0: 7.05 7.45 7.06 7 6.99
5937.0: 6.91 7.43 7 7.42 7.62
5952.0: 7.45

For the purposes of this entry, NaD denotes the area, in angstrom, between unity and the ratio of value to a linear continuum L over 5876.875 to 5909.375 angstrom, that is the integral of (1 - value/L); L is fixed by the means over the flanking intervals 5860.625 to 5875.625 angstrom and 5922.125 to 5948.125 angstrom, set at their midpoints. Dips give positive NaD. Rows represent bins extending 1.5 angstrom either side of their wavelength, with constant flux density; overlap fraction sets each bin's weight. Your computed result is 2.2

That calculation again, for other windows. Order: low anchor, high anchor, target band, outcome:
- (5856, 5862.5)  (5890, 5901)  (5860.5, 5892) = -2.1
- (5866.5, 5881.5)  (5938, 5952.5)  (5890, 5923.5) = 2.7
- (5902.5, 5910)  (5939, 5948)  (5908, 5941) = 0.4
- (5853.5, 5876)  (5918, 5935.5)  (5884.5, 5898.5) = 1.9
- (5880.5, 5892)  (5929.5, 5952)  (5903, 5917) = -0.4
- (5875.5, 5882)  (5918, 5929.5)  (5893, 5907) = 1.5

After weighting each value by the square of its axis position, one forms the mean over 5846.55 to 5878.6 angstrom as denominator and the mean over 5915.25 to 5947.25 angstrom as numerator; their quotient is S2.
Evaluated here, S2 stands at 1.0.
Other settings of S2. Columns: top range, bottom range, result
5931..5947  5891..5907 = 1.13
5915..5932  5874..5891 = 1.04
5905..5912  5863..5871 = 1.01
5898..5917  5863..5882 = 0.97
